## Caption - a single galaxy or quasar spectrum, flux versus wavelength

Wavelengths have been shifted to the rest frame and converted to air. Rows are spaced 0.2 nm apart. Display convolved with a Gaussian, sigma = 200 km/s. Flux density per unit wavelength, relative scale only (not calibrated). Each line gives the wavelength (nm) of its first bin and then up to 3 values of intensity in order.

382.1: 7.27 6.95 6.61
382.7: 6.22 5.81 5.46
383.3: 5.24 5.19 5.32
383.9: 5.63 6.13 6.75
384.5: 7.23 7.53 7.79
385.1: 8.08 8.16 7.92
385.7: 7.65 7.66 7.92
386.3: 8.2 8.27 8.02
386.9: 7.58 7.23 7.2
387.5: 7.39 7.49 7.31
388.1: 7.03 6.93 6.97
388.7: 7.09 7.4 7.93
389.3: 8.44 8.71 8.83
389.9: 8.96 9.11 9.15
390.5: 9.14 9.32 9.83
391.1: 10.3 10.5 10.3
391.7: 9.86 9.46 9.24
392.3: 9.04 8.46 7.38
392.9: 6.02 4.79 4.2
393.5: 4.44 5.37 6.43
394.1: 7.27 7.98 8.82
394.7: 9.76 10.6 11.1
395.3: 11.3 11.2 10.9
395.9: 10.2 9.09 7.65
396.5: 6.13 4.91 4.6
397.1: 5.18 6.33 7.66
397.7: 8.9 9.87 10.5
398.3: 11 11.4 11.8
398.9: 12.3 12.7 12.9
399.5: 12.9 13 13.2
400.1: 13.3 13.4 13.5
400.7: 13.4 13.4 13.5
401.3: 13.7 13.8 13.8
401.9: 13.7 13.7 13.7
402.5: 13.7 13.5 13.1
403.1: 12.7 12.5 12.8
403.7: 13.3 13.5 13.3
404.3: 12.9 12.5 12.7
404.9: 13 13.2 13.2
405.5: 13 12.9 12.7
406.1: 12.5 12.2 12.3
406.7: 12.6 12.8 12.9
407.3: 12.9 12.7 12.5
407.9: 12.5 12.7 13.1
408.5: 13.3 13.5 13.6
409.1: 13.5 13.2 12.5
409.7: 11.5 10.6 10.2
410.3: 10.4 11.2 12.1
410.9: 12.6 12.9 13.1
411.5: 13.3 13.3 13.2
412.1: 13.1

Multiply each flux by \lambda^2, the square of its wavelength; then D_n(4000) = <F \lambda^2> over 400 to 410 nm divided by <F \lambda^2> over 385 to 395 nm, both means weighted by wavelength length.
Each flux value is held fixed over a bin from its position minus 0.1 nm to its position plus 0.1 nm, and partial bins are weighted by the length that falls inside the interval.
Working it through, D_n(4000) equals 1.75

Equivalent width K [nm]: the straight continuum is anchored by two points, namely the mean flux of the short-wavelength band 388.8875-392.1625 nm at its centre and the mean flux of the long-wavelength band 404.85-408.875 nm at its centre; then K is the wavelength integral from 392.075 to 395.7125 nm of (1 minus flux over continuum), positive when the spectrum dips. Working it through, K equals 0.72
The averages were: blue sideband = 9.25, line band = 8.03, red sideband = 12.8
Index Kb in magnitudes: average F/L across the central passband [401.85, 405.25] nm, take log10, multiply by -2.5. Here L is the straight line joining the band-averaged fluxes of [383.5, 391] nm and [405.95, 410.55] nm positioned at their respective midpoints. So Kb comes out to -0.160 mag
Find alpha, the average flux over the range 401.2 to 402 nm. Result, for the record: 13.8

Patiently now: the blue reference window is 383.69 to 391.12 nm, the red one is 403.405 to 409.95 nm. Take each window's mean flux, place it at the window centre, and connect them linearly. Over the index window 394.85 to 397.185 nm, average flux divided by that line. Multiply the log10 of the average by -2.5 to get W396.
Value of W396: 0.17 mag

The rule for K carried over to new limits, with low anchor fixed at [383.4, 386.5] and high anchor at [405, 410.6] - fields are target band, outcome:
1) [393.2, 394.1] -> 0.38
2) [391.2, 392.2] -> -0.13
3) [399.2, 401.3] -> -0.49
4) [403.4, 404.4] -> -0.13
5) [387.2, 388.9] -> 0.15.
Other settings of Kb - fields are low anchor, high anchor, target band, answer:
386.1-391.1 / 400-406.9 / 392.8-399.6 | 0.230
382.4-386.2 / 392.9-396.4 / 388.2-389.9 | -0.059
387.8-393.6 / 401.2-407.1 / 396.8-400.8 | 0.030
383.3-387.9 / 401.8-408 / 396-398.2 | 0.404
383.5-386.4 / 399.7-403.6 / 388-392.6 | 0.052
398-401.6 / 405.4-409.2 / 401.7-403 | -0.065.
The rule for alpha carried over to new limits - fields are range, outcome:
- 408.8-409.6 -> 13.2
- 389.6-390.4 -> 9.01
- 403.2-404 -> 13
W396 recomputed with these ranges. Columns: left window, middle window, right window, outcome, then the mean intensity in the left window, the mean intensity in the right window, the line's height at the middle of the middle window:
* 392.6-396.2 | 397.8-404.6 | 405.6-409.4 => -0.21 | 8.16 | 12.9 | 10.6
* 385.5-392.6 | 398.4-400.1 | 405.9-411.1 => -0.20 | 8.39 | 12.4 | 10.5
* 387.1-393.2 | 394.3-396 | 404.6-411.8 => -0.09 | 8.3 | 12.6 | 9.49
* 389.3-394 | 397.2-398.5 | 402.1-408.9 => 0.13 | 8.22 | 13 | 10.3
